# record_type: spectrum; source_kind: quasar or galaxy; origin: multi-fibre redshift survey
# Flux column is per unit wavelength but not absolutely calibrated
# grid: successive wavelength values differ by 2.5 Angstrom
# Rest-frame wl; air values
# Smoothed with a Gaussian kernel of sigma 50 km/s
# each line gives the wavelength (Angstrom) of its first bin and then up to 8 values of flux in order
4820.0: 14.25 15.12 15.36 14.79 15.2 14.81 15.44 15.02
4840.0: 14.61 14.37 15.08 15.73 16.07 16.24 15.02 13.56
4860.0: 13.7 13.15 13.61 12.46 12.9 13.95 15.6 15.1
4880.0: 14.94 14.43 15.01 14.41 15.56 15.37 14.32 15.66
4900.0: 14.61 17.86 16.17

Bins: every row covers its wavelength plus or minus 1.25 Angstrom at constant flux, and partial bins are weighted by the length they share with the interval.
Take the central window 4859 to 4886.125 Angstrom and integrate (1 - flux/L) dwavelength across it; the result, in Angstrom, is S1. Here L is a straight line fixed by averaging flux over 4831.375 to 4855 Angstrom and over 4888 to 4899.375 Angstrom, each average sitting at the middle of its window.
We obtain 2.0 Angstrom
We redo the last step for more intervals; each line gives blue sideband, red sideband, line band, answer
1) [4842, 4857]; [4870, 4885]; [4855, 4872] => 1.84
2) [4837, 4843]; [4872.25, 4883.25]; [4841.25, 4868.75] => 0.56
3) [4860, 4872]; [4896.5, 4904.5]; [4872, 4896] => -0.41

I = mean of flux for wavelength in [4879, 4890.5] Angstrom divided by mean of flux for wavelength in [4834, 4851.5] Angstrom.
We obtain 0.98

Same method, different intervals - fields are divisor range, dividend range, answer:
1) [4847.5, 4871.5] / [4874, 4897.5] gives 1.06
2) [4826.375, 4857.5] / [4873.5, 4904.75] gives 1.01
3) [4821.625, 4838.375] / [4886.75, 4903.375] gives 1.02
